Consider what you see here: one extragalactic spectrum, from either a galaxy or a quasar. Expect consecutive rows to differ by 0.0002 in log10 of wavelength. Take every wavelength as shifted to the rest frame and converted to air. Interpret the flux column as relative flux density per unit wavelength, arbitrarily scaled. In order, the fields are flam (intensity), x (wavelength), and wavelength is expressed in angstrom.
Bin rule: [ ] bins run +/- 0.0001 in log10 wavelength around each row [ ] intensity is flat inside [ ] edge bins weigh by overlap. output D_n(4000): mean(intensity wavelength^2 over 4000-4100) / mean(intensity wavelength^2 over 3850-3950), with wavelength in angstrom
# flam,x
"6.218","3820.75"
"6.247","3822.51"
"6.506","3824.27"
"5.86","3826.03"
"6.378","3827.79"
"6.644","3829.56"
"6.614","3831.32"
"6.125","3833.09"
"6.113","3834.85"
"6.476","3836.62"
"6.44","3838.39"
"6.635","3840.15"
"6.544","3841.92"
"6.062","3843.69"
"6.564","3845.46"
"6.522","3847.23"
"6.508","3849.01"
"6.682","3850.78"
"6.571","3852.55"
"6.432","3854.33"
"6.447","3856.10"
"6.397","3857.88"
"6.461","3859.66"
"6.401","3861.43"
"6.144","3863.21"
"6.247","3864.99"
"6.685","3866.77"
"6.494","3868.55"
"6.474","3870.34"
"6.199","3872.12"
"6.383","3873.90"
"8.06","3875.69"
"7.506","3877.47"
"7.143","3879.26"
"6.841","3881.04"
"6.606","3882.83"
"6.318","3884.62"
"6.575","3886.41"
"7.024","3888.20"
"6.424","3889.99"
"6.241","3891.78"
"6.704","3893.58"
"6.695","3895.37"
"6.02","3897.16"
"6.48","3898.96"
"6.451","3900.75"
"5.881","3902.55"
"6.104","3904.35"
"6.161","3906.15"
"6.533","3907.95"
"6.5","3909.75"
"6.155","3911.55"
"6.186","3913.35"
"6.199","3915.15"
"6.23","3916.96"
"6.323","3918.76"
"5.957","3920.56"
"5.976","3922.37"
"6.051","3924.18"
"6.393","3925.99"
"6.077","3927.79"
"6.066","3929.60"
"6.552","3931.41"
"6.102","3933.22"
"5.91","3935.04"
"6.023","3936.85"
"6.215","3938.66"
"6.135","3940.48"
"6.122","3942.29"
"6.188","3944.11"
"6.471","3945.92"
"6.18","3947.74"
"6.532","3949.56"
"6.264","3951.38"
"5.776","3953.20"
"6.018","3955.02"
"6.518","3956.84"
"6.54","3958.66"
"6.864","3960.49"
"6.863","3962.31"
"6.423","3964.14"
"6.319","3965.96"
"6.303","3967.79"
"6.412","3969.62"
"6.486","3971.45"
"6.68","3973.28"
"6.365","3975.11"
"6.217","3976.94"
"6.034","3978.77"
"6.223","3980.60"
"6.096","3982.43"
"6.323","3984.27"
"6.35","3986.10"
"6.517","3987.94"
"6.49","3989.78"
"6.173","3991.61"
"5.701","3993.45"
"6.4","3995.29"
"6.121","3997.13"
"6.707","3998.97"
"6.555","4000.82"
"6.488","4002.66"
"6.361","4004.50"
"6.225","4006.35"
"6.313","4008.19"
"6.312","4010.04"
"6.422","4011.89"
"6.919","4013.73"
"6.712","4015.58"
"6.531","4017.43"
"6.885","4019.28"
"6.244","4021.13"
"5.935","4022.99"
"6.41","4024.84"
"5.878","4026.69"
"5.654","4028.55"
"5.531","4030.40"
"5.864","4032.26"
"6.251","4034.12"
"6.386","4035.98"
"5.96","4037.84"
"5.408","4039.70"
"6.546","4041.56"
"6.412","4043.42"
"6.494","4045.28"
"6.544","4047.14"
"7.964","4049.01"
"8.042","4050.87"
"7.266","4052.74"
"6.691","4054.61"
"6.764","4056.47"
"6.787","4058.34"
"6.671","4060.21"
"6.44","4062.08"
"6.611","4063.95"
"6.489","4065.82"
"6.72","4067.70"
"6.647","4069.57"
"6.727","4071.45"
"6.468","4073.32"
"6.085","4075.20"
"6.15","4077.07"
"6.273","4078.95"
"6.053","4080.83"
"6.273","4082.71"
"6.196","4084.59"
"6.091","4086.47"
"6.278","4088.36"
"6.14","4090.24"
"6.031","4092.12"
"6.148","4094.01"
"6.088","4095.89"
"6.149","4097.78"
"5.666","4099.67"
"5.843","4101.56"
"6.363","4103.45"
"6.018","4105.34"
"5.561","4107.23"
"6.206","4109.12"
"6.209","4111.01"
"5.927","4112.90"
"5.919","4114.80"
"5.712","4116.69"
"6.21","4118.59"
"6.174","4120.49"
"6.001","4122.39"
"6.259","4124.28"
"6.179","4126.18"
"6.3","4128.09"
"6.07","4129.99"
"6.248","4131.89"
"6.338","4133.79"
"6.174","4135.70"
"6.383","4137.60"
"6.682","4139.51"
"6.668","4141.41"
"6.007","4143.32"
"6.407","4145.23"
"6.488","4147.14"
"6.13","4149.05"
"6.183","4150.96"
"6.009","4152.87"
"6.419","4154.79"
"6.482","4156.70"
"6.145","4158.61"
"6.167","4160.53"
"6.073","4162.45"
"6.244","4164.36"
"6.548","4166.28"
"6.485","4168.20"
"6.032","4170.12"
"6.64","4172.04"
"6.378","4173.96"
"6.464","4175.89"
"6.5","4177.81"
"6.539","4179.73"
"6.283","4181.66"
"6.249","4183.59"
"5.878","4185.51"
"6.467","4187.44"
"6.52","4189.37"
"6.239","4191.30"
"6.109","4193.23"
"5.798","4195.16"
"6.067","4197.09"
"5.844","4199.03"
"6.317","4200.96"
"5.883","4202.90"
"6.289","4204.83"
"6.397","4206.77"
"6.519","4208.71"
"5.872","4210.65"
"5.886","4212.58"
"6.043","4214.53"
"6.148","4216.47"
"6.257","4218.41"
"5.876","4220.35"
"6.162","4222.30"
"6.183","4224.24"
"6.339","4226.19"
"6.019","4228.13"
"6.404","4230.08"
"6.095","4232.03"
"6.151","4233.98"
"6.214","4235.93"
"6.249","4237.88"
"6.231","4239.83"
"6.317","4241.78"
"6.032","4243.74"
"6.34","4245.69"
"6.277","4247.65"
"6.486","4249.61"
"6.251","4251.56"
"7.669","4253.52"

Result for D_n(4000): 1.08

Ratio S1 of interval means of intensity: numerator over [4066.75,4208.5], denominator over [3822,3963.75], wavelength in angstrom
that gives 0.97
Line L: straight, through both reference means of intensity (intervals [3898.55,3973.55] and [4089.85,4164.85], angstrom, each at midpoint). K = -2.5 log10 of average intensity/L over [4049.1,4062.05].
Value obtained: -0.14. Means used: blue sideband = 6.27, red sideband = 6.16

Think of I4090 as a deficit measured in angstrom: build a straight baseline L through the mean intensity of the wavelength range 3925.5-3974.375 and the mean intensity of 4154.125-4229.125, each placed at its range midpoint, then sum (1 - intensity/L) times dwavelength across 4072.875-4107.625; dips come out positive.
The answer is 0.88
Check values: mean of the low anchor 6.31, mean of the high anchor 6.22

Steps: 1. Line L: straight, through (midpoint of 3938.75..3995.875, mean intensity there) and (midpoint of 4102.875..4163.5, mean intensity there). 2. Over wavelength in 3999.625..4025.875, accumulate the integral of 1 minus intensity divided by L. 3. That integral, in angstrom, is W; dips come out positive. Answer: -0.69 angstrom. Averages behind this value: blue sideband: 6.32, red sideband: 6.19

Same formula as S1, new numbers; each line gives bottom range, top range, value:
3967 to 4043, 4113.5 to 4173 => 1.00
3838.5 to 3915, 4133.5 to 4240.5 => 0.96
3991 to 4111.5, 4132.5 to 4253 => 0.99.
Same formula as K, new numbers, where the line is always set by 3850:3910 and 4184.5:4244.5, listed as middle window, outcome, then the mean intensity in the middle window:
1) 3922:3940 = 0.058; 6.14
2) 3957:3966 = -0.030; 6.62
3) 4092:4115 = 0.048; 6.01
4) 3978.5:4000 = 0.025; 6.27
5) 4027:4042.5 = 0.073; 5.95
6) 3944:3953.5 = 0.032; 6.27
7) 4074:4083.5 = 0.024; 6.17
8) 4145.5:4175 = -0.014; 6.3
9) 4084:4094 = 0.027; 6.14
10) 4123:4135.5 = 0.005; 6.22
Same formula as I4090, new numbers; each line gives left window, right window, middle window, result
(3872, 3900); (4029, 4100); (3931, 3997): 2.8 angstrom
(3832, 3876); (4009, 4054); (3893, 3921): 0.7 angstrom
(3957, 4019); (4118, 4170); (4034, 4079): -1.8 angstrom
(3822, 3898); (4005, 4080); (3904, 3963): 2.3 angstrom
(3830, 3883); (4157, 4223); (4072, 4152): 1.7 angstrom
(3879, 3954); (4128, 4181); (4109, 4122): 0.6 angstrom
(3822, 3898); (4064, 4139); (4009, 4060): -1.6 angstrom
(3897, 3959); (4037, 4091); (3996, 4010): 0.0 angstrom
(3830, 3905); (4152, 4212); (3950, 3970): 0.1 angstrom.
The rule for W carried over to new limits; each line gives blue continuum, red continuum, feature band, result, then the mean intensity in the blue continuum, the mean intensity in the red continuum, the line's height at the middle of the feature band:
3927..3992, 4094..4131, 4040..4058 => -2.2 angstrom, 6.3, 6.05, 6.15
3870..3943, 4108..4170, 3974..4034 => 0.4 angstrom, 6.39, 6.23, 6.32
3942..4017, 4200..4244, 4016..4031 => 0.4 angstrom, 6.37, 6.17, 6.33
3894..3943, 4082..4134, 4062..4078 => -1.0 angstrom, 6.21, 6.09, 6.11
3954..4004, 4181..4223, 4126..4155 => -0.4 angstrom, 6.38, 6.14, 6.2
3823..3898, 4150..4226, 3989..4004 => 0.2 angstrom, 6.53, 6.22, 6.4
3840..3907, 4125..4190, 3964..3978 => 0.1 angstrom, 6.53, 6.32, 6.45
